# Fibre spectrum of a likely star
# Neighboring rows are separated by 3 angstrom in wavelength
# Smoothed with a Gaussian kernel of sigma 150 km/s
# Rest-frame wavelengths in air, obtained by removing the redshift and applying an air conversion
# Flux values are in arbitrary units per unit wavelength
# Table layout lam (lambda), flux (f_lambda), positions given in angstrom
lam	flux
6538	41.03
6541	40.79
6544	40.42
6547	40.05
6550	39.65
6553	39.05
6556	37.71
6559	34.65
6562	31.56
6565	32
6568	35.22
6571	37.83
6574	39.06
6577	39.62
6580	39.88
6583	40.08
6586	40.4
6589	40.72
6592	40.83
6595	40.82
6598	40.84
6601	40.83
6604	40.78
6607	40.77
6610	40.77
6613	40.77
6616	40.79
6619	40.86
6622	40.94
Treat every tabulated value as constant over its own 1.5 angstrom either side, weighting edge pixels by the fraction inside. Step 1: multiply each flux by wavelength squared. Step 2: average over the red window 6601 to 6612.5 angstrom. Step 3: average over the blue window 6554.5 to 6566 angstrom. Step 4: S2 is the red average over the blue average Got 1.21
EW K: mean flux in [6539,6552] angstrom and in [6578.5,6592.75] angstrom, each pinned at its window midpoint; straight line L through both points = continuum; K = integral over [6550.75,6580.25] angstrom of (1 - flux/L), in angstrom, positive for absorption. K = 2.70 angstrom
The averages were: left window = 40.2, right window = 40.4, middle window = 36.6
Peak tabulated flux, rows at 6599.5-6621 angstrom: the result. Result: 40.86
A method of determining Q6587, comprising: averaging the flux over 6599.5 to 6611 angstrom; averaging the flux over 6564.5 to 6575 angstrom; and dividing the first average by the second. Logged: 1.12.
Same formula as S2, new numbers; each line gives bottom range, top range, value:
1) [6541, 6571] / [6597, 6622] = 1.12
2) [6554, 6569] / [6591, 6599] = 1.20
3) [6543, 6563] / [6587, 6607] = 1.10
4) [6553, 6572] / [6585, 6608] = 1.17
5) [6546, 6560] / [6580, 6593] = 1.07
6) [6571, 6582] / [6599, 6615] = 1.05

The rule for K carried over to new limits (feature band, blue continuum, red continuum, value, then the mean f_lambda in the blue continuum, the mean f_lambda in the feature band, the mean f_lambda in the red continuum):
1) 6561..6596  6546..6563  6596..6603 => 0.85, 37.2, 38.2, 40.8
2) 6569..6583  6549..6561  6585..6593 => 0.13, 37.4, 39.1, 40.7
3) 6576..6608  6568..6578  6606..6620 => -0.86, 38.3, 40.5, 40.8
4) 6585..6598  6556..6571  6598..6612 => -0.69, 34.2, 40.7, 40.8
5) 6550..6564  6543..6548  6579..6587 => 1.45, 40.2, 36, 40.1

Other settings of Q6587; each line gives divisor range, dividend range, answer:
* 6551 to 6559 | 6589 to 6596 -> 1.08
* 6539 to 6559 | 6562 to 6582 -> 0.94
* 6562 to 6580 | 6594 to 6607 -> 1.12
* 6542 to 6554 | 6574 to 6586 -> 1.00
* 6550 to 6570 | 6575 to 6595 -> 1.14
